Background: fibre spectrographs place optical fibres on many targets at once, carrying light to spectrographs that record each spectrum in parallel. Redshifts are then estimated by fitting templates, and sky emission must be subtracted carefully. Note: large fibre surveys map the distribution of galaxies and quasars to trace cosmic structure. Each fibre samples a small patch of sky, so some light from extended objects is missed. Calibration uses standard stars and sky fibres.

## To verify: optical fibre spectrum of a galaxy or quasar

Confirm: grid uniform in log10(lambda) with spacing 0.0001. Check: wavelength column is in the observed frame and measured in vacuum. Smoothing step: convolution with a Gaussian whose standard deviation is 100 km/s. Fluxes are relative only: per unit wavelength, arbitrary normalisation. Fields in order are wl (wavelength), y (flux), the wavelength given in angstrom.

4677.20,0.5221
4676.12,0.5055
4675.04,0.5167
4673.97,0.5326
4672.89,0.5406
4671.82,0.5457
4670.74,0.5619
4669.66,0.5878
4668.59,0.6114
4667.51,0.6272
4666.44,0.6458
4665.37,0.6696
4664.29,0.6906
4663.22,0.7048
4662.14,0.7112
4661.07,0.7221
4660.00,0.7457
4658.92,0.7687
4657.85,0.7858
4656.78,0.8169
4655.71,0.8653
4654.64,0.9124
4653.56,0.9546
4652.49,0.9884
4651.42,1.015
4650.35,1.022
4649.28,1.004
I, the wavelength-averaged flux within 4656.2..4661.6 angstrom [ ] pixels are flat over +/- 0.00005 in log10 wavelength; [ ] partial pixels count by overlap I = 0.769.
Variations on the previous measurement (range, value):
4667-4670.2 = 0.608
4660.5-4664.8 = 0.708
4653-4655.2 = 0.931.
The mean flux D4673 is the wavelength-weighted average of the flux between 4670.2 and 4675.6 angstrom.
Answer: 0.539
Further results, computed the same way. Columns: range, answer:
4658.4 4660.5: 0.755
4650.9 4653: 1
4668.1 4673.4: 0.569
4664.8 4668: 0.649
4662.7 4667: 0.678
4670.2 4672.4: 0.553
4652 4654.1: 0.97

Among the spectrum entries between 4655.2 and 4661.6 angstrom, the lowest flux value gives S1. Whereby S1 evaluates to 0.7221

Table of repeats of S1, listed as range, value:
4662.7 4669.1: 0.6114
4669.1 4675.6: 0.5167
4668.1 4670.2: 0.5878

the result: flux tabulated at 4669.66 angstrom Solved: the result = 0.5878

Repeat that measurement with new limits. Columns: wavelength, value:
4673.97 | 0.5326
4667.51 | 0.6272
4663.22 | 0.7048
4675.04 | 0.5167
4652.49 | 0.9884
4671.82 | 0.5457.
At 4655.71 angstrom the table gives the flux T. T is 0.8653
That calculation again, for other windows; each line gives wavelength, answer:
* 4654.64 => 0.9124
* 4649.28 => 1.004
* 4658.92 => 0.7687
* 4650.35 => 1.022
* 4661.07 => 0.7221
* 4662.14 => 0.7112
